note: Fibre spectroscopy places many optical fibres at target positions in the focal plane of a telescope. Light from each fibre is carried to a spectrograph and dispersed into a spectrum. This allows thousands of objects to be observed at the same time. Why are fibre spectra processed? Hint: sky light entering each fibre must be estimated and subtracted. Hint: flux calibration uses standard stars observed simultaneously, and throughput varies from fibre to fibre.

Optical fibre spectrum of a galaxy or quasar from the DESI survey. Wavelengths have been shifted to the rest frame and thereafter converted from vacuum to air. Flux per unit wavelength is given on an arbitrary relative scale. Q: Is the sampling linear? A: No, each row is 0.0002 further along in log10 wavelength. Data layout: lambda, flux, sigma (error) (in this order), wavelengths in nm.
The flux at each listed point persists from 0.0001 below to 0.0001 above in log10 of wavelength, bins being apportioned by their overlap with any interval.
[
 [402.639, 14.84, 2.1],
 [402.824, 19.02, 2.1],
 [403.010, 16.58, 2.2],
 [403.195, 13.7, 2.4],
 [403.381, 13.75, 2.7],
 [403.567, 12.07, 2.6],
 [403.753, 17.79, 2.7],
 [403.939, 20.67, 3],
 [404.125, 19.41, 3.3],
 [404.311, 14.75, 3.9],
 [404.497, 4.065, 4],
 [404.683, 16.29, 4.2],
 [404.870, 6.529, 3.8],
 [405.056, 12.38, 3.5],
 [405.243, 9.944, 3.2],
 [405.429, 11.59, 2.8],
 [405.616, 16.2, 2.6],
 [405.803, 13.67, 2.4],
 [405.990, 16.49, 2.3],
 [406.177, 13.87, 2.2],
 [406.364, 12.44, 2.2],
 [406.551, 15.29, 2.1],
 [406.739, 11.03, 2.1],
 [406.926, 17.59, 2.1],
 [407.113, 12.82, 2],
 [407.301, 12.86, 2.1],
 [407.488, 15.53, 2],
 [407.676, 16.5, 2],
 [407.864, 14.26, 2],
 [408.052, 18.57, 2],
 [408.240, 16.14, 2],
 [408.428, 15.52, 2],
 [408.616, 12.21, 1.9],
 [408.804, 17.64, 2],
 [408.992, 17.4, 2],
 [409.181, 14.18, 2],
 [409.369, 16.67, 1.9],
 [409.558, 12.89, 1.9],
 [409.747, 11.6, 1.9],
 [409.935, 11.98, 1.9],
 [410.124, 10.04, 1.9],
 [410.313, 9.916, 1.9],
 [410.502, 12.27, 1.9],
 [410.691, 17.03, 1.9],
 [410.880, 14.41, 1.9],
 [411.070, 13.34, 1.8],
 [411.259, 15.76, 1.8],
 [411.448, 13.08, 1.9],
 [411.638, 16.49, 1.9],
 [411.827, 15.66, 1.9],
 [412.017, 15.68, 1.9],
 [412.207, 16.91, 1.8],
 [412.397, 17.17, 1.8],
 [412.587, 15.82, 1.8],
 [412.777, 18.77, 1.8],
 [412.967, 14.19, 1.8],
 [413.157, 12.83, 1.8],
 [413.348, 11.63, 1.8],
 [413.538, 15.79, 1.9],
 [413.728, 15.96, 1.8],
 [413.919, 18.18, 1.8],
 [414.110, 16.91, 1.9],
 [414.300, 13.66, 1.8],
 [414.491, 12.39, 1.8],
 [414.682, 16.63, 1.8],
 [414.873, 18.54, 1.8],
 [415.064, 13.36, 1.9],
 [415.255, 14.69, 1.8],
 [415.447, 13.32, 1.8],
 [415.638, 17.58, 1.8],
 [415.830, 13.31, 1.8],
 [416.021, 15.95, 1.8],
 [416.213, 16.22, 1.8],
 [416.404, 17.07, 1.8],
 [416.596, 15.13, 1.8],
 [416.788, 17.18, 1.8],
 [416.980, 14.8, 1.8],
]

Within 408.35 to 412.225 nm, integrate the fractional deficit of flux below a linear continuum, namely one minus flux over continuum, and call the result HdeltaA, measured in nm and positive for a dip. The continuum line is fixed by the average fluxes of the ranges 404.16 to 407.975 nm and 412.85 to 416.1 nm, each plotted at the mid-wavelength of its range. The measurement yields -0.02 nm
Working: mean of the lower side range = 13.3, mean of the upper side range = 15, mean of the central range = 14.3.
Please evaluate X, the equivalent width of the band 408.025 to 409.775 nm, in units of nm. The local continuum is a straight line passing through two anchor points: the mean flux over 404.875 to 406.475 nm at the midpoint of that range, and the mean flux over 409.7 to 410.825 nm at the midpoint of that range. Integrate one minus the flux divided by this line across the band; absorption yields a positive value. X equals -0.40 nm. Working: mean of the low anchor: 13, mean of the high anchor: 12.3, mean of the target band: 15.3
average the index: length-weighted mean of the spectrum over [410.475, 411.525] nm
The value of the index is 14.5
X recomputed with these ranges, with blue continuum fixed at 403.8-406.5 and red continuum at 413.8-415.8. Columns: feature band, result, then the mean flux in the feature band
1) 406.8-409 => -0.21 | 15.5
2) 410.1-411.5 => 0.12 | 13.4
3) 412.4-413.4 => 0.00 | 15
